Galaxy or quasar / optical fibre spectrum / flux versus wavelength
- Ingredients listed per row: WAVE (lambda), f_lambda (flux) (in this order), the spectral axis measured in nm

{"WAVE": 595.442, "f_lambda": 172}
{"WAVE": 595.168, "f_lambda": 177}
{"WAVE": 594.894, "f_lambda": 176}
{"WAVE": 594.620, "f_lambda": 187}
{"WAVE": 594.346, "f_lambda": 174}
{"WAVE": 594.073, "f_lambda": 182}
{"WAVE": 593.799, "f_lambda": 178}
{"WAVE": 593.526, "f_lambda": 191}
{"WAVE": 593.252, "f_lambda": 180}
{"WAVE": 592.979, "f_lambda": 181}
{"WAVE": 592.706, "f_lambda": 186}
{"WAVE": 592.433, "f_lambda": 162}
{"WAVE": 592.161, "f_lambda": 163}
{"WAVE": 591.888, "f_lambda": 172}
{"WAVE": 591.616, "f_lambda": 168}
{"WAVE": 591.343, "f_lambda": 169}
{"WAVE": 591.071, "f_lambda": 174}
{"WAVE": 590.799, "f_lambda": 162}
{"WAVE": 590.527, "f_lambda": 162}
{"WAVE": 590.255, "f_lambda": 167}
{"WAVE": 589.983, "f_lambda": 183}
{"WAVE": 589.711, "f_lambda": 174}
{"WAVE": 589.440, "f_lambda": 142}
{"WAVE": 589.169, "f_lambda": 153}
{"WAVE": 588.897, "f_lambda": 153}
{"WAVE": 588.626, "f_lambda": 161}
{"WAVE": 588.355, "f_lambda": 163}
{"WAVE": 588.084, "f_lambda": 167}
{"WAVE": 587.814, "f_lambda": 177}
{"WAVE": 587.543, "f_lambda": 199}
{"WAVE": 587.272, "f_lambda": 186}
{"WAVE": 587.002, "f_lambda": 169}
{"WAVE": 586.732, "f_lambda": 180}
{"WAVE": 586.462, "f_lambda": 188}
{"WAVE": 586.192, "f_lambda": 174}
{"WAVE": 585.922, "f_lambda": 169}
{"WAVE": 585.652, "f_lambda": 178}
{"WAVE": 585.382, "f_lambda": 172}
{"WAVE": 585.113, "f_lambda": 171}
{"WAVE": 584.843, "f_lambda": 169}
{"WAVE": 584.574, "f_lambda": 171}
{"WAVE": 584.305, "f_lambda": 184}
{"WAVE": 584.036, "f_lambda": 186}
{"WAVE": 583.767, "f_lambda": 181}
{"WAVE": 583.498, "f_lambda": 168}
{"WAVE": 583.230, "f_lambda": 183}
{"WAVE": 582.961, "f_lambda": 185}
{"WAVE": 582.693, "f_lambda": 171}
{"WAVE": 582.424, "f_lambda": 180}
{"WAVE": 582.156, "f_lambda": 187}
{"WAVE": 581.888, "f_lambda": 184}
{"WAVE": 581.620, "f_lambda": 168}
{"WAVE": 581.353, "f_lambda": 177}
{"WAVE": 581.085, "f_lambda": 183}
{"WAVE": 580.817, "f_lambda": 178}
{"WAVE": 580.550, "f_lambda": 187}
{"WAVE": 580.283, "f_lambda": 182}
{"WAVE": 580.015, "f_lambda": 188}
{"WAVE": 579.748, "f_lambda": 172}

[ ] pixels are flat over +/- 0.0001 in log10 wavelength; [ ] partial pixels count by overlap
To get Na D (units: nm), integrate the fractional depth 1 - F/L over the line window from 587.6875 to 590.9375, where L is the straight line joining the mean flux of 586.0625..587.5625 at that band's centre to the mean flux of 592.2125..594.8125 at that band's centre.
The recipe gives 0.31 nm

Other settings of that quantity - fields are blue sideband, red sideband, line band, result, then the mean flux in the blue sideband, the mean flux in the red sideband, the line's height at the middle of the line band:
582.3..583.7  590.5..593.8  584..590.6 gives 0.138 nm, 178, 173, 175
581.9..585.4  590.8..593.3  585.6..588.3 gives -0.041 nm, 178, 172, 176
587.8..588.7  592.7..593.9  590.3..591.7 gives 0.067 nm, 166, 183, 175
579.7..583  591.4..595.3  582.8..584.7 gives -0.001 nm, 180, 177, 180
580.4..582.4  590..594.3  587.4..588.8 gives 0.026 nm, 181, 173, 176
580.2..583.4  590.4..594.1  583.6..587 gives 0.028 nm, 180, 173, 178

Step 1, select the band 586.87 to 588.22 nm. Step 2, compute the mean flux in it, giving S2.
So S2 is 180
